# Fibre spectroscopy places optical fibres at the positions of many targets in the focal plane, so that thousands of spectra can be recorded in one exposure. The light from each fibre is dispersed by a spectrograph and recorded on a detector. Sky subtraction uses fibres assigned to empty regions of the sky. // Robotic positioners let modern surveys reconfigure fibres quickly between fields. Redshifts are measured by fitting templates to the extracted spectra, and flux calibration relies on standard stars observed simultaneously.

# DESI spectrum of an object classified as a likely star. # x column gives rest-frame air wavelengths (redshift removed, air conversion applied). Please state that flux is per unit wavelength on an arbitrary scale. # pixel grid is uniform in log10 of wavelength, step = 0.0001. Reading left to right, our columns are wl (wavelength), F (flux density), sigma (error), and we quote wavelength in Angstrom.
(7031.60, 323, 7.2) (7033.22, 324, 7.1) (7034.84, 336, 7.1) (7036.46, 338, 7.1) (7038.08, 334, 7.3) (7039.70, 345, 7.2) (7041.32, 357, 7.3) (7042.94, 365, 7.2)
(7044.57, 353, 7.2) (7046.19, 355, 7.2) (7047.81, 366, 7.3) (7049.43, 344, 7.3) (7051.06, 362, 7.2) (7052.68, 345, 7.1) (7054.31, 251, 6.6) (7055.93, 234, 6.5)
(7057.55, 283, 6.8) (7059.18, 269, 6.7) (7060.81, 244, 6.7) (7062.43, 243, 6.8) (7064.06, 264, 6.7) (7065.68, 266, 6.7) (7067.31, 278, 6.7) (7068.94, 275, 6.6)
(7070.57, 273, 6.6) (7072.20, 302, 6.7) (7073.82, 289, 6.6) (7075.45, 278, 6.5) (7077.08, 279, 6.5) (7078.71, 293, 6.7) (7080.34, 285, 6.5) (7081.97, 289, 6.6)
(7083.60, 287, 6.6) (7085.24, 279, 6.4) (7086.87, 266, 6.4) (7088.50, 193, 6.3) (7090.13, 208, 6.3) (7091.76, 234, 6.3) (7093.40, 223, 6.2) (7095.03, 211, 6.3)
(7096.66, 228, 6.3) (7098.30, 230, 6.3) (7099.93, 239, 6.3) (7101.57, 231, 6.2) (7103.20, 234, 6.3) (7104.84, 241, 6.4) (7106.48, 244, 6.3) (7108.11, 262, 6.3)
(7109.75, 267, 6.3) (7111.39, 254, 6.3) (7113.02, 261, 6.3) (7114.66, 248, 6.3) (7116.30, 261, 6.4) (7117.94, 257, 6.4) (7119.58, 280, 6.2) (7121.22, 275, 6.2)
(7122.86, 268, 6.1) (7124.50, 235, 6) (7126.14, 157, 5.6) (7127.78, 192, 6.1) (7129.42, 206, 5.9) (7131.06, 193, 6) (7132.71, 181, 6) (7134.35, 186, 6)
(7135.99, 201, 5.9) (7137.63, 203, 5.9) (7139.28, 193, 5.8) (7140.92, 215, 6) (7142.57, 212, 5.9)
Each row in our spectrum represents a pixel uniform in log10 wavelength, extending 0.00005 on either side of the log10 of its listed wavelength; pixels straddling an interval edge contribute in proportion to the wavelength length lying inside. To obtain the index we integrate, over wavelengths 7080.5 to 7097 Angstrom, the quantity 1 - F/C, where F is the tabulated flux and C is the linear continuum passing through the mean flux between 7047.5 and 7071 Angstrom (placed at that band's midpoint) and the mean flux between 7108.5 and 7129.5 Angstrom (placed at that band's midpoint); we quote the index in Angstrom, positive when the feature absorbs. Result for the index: 1.3 Angstrom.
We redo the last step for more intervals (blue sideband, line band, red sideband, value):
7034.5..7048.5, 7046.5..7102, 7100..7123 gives 6.6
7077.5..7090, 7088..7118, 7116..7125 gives 3.1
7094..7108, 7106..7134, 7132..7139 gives -3.3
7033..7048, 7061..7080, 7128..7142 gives 1.5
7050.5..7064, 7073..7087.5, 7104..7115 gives -0.9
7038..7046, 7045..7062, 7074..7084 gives 1.4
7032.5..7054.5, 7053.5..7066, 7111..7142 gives 2.5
